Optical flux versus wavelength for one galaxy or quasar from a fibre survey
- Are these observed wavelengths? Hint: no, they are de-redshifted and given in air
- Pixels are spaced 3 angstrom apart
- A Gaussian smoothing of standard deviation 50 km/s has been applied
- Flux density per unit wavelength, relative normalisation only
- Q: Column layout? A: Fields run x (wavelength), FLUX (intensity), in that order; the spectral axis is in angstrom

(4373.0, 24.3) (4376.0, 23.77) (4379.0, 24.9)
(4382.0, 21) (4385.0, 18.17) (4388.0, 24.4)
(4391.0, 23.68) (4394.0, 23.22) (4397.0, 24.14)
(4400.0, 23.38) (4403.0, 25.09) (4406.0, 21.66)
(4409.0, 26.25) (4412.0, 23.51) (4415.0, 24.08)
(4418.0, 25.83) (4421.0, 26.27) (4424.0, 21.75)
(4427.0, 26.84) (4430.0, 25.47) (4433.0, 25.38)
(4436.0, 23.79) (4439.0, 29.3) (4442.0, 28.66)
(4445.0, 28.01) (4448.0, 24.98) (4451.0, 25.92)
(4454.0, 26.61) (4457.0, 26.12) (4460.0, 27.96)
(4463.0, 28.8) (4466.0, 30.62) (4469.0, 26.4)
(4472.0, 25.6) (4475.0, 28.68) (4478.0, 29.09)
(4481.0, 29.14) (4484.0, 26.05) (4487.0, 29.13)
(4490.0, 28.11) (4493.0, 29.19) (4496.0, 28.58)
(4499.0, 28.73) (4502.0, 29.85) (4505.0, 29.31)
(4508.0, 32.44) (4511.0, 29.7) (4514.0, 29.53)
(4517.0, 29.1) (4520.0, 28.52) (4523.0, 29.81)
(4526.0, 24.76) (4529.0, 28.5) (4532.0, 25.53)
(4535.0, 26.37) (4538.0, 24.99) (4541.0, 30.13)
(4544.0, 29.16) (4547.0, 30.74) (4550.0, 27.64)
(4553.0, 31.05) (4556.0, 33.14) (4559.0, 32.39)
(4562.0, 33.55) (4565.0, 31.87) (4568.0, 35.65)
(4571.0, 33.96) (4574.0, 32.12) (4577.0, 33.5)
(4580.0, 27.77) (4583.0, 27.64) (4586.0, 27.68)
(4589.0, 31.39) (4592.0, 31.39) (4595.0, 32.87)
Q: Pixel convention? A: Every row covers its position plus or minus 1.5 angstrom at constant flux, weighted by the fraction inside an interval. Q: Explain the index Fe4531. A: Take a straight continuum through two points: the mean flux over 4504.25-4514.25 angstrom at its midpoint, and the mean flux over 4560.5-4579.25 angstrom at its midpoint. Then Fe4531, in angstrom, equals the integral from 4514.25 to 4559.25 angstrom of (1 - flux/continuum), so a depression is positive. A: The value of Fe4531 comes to 4.2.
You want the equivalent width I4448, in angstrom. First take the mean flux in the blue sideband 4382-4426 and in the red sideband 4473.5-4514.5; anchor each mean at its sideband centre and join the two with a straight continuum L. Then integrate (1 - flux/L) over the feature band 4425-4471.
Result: -1.1 angstrom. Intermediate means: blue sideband 23.6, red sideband 29.1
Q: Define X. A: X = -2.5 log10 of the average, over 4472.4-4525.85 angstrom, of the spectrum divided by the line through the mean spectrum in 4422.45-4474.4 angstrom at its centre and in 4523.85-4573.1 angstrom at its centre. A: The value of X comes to -0.02 mag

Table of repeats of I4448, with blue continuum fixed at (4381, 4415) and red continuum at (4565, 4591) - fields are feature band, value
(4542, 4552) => 0.18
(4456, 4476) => -1.15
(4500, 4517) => -1.14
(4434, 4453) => -1.13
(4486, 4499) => -0.62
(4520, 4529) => 0.36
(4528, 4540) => 1.18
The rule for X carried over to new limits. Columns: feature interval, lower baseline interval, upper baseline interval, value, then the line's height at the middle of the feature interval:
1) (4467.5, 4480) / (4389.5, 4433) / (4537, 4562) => -0.019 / 27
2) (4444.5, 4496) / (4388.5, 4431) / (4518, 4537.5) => -0.076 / 25.8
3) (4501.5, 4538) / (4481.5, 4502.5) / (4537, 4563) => 0.035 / 29.4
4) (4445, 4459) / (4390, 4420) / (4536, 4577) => 0.006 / 26.3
